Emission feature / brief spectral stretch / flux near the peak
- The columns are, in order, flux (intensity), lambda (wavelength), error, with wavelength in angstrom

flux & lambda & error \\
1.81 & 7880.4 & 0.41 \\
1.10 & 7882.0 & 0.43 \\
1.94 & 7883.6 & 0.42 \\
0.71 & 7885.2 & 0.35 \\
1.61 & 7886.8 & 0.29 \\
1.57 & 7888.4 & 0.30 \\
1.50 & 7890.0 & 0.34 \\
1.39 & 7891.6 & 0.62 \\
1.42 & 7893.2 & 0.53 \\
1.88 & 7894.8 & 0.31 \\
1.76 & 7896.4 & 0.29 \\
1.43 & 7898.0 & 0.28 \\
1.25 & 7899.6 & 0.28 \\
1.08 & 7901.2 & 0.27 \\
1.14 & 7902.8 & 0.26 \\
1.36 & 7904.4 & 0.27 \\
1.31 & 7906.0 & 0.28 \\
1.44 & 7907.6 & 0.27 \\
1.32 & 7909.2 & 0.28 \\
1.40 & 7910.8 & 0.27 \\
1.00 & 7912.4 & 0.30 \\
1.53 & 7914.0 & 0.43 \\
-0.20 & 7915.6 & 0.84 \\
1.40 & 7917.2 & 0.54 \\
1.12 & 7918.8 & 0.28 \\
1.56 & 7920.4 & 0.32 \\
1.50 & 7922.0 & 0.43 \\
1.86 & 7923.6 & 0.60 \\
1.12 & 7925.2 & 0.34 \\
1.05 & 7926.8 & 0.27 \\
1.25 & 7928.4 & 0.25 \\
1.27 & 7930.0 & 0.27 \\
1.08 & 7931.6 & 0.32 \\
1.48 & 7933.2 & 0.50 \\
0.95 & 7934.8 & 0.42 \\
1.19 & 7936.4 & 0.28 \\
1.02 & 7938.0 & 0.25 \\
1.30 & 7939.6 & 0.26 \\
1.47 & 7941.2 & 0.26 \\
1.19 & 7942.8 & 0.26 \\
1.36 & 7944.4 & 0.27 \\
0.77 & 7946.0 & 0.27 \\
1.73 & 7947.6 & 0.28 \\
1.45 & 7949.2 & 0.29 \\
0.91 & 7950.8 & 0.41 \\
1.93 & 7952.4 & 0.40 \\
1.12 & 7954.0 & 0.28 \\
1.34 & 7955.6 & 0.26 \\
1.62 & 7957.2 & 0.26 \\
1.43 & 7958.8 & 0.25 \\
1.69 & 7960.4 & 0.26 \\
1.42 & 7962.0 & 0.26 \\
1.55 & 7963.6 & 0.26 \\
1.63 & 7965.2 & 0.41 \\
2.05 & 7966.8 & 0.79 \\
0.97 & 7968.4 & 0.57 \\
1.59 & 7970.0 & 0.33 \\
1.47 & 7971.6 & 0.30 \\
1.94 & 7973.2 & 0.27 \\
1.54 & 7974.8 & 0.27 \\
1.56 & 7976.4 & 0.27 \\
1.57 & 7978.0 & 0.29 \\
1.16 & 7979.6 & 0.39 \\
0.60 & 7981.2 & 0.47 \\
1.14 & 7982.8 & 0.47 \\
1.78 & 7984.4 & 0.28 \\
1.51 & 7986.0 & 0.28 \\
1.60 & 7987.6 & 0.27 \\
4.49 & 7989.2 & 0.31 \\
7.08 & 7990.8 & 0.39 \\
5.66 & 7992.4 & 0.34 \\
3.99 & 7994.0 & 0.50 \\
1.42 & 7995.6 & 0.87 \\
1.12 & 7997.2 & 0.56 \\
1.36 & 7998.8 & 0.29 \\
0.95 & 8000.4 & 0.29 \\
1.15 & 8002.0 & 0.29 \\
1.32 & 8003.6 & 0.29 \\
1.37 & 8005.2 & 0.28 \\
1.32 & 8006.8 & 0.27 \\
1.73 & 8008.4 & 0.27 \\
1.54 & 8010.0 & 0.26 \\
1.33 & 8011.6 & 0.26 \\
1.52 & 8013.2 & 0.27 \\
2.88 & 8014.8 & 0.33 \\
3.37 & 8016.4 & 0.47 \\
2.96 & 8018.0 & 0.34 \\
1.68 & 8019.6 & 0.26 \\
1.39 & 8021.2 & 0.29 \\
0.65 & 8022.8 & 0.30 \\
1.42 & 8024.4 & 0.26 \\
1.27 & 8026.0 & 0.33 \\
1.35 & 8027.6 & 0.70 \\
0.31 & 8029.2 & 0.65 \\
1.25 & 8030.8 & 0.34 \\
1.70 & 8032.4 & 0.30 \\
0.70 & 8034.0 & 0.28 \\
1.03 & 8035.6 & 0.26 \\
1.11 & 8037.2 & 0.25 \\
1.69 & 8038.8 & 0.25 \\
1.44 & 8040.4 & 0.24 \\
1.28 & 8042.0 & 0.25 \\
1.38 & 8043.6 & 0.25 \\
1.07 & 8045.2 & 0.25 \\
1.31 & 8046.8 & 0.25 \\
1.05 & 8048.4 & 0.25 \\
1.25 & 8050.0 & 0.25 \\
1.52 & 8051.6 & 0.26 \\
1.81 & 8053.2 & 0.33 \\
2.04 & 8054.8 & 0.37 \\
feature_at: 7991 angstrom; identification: Halpha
